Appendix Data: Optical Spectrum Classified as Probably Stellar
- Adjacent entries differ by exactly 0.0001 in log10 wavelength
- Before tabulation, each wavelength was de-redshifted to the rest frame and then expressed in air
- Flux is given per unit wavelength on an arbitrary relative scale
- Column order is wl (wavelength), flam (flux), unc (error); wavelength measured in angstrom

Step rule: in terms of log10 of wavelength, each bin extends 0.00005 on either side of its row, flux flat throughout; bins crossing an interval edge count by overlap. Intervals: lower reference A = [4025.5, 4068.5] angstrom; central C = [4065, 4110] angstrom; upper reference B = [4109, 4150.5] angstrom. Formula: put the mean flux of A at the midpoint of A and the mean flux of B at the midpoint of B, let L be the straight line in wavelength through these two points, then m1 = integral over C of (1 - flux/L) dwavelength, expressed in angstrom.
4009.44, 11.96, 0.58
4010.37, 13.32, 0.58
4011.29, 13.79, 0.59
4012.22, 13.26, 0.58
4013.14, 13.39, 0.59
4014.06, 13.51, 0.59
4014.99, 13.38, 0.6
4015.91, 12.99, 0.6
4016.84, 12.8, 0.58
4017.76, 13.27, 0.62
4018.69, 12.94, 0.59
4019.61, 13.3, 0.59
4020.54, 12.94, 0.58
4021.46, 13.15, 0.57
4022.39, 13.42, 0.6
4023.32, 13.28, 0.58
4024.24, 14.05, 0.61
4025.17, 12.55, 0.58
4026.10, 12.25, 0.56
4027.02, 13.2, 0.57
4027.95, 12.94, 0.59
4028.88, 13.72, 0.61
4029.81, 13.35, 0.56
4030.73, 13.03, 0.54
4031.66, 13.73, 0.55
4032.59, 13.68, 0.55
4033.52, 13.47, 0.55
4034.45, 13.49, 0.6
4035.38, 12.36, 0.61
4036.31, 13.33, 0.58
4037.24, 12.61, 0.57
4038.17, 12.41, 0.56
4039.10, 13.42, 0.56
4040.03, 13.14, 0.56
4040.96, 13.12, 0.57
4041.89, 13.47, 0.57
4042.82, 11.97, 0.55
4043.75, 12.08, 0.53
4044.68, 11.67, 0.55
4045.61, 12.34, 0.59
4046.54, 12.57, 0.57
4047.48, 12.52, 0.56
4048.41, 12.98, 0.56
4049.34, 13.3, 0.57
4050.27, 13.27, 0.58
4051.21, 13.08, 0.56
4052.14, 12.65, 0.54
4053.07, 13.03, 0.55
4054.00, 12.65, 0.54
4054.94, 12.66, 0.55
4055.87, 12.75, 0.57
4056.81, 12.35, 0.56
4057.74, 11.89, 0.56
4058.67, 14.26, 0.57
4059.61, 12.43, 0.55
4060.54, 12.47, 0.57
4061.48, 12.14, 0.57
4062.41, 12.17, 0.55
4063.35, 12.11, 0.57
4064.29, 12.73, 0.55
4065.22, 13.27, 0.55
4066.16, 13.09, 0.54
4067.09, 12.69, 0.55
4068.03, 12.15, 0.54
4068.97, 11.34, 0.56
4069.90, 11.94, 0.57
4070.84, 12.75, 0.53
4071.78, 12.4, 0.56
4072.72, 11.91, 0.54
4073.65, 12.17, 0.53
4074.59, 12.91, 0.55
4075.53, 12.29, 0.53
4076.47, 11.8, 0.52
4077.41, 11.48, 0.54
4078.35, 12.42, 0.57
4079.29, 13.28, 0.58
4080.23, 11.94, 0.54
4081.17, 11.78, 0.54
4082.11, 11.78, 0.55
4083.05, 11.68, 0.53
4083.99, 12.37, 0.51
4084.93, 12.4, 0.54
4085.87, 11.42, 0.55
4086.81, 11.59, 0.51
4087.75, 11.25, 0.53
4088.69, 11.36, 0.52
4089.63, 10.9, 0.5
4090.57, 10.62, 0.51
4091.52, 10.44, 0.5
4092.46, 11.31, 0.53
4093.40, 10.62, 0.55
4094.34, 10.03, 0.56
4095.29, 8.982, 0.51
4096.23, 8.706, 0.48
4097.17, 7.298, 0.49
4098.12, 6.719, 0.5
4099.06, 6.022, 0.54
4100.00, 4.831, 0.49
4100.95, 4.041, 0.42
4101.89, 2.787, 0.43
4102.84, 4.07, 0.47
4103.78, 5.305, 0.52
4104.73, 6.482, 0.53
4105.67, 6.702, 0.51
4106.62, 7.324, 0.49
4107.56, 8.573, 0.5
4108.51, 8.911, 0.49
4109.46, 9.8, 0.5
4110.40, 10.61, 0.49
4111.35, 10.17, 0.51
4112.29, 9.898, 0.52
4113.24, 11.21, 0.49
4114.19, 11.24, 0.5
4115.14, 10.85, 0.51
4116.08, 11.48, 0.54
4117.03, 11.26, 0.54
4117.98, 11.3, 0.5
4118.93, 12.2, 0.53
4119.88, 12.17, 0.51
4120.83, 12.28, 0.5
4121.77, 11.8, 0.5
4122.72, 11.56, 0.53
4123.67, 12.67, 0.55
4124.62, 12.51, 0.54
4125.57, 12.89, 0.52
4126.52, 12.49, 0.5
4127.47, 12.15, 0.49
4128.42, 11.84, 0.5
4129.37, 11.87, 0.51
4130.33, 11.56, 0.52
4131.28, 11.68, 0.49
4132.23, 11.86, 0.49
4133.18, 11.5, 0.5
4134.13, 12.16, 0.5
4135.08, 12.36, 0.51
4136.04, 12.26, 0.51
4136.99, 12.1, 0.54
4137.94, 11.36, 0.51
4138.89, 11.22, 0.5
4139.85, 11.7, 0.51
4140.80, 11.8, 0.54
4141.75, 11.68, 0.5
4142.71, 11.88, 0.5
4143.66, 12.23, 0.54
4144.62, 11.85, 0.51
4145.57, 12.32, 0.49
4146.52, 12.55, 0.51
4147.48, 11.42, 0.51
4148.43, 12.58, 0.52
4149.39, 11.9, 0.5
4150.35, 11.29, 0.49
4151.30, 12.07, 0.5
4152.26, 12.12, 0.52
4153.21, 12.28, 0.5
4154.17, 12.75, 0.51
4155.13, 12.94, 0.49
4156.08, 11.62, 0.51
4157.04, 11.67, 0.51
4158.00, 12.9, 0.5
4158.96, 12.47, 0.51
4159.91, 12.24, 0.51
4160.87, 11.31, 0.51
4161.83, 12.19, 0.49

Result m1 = 8.1 angstrom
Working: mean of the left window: 12.8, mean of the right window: 11.7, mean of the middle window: 10.1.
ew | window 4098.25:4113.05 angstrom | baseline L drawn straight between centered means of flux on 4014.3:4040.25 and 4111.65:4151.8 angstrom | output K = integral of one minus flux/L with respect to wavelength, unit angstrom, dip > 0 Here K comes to 6.1 angstrom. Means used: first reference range 13.1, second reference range 11.8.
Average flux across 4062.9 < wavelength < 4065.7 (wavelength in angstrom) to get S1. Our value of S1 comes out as 12.7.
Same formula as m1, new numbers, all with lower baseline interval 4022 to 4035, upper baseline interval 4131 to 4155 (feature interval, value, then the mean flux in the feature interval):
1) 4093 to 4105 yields 5.7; 6.58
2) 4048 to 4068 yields 0.3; 12.7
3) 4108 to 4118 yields 1.4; 10.6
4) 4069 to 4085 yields 0.7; 12.2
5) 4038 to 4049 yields 0.4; 12.7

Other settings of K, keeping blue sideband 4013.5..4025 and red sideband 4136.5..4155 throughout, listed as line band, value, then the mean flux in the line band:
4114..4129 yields 0.35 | 11.9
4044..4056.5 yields 0.21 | 12.7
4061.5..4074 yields 0.39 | 12.4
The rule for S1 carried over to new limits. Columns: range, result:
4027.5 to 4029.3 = 13.3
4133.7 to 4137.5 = 12.2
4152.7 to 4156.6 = 12.4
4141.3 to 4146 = 12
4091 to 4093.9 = 10.8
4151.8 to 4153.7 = 12.2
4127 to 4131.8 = 11.8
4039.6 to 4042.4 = 13.2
